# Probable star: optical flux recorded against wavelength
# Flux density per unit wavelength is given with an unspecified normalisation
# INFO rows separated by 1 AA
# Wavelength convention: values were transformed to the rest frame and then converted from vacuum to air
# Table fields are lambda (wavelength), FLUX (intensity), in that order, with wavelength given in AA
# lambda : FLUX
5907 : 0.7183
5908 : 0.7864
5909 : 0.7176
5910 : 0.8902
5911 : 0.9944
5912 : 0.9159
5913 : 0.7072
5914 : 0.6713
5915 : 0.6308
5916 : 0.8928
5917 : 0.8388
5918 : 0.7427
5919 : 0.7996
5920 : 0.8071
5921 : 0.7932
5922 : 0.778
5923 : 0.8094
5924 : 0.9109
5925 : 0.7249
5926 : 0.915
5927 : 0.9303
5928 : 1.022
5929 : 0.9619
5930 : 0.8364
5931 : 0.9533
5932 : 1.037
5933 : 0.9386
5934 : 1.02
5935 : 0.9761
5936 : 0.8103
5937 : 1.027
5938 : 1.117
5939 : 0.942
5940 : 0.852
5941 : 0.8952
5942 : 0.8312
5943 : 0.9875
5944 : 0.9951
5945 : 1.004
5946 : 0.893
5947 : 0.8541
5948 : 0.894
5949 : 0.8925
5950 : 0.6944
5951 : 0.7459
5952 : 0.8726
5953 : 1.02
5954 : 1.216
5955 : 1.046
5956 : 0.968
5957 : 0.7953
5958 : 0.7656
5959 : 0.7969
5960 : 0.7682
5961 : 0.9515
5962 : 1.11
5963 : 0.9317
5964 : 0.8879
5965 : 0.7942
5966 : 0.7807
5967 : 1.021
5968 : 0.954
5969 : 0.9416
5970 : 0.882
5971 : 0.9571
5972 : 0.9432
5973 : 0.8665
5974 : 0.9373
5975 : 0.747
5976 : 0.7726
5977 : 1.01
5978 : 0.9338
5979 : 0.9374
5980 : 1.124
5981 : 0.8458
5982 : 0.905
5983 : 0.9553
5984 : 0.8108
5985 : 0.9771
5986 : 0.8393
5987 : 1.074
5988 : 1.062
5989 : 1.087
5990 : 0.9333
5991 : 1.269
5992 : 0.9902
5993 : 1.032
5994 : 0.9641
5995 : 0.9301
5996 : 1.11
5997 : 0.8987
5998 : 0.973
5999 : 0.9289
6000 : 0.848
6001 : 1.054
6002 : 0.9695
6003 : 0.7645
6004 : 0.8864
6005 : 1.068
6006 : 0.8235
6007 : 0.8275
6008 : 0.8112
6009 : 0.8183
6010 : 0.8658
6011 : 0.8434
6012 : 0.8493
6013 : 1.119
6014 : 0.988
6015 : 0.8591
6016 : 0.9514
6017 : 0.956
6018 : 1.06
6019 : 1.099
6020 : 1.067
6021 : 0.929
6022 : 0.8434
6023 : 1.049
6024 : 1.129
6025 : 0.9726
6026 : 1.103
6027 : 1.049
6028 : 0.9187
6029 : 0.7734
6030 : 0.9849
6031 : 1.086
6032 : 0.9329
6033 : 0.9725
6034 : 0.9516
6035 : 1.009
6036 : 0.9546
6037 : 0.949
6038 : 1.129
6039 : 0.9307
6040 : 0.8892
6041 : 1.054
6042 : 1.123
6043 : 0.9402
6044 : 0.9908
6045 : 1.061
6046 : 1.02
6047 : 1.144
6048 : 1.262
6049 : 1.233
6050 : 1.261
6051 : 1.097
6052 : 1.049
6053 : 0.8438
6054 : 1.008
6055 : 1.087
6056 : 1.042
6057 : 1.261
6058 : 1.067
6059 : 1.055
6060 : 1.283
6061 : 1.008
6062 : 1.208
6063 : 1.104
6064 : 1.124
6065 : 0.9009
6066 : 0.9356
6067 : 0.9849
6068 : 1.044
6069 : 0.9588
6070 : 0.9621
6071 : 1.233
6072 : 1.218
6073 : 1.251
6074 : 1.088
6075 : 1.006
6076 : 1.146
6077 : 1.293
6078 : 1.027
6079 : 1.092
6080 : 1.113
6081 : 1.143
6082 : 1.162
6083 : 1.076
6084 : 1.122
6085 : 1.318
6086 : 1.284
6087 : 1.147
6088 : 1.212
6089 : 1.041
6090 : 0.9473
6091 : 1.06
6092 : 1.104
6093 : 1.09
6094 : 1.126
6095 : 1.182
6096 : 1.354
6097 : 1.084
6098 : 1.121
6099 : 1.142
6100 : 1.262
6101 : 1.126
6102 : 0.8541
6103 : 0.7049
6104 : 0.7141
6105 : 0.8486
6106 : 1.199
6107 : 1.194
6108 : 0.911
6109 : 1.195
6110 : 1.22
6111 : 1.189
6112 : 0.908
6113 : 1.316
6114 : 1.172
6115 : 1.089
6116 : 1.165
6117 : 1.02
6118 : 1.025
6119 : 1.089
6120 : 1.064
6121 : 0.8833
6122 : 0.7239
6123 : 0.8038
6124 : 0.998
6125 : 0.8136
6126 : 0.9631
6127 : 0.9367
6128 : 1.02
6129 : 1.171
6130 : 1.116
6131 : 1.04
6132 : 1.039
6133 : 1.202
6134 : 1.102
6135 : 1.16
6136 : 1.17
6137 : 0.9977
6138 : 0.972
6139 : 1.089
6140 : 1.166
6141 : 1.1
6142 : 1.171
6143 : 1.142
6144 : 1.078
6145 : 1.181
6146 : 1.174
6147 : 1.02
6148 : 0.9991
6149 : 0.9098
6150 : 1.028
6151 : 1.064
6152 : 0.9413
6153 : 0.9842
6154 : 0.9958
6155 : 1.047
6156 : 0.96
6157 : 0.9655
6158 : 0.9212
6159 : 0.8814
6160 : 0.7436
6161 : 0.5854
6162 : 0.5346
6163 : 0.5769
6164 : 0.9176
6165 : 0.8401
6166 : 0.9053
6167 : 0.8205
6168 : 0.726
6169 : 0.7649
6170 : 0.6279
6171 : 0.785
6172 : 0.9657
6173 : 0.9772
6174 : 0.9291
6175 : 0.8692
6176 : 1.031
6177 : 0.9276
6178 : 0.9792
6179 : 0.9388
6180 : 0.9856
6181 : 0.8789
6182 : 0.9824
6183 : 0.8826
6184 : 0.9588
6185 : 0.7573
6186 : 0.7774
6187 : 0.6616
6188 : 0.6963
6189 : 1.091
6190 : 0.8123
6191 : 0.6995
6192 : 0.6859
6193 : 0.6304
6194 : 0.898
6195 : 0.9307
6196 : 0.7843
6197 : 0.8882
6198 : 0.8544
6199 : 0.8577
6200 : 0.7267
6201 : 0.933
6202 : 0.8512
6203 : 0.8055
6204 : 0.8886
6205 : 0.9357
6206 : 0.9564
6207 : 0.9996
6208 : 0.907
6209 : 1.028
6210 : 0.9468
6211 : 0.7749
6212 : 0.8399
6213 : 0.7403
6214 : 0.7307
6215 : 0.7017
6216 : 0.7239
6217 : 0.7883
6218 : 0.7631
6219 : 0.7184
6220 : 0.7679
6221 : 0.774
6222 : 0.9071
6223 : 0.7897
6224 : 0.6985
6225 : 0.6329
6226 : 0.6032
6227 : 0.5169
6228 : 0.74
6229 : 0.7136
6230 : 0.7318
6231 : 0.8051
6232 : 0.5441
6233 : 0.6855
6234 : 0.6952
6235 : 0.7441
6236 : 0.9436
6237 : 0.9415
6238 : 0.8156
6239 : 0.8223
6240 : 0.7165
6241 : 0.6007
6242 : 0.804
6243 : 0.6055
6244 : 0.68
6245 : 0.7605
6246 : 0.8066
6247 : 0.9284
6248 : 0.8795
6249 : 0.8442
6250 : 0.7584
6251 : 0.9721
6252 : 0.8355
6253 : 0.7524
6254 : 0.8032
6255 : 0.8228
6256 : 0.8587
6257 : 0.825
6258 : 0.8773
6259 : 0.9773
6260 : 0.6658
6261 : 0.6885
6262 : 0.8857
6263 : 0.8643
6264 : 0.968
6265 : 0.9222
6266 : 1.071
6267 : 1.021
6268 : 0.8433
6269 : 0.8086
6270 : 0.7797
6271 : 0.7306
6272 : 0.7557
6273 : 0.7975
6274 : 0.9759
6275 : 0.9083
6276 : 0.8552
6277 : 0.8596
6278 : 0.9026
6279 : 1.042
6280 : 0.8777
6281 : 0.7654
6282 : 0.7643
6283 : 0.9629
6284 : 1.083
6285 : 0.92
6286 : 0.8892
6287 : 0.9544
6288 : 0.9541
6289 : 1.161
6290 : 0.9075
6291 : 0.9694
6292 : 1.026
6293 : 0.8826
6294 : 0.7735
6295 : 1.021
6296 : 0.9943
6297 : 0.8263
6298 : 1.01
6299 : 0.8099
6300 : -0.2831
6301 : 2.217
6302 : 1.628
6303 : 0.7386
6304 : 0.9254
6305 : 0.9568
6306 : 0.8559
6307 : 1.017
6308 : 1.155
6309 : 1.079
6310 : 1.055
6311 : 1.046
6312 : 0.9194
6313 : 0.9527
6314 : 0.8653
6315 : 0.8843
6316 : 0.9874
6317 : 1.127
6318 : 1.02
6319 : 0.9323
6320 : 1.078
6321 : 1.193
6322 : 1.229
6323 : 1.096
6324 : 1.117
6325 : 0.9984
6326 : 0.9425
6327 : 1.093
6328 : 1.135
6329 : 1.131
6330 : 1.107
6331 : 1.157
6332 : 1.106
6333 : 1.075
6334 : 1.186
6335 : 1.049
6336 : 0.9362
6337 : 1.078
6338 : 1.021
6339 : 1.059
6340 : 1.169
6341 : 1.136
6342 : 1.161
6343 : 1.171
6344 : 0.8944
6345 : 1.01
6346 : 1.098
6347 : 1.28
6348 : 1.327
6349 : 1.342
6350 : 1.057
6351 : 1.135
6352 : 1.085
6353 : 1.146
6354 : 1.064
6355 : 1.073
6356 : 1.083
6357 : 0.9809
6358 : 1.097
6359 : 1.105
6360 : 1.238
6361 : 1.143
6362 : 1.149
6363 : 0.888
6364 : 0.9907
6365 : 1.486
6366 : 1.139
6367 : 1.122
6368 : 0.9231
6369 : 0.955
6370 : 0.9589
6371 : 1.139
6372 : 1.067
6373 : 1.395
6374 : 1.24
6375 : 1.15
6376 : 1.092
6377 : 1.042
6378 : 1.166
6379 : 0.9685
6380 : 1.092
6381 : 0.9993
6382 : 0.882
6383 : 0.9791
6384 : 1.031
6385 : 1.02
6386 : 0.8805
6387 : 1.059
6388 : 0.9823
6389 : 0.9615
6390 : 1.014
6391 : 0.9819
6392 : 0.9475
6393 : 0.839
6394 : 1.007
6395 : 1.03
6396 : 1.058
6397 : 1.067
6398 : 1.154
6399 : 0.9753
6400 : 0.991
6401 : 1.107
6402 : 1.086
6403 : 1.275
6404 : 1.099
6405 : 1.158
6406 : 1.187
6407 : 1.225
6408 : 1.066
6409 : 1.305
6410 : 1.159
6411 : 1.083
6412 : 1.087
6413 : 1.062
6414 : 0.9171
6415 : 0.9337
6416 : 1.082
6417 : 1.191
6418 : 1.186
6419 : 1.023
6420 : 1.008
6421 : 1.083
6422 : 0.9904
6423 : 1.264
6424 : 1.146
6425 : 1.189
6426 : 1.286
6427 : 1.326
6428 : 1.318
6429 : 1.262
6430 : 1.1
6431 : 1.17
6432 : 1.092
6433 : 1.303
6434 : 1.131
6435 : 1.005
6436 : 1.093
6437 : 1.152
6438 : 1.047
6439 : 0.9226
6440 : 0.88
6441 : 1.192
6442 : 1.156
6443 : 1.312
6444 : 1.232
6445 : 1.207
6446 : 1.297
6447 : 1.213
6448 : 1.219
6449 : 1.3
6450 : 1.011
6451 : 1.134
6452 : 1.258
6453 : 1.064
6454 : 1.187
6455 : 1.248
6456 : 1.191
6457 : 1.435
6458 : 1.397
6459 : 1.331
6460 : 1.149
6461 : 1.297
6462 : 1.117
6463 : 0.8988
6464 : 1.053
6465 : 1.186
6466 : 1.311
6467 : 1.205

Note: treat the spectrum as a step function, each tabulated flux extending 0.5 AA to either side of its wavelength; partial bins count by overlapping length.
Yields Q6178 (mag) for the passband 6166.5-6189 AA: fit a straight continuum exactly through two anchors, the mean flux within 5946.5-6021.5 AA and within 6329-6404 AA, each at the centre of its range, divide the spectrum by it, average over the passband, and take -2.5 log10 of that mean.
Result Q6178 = 0.16 mag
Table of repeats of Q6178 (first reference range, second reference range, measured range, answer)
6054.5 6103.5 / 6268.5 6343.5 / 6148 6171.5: 0.24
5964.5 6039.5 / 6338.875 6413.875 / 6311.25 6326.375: 0.04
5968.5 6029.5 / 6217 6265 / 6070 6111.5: -0.25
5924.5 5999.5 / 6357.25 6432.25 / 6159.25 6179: 0.23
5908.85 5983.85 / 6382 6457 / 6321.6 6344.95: -0.02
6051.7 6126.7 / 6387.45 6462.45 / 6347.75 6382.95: 0.02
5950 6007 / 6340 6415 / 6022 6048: -0.06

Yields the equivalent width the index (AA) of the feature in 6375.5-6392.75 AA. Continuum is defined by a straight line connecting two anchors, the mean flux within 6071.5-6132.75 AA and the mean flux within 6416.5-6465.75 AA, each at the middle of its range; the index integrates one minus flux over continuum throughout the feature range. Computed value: 2.2 AA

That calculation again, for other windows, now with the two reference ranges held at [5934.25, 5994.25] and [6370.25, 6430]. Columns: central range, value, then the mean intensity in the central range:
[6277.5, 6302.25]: 2.22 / 0.956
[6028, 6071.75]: -3.68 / 1.04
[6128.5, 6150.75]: -2.16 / 1.09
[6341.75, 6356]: -0.78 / 1.13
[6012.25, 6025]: -0.65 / 1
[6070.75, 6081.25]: -1.86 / 1.14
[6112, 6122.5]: -0.65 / 1.05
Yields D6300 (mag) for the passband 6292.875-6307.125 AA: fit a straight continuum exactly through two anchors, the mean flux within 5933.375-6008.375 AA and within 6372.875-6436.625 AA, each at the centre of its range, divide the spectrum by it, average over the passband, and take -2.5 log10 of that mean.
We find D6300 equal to 0.10 mag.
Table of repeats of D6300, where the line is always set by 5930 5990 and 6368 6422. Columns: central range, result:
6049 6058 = -0.14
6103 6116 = -0.10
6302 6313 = 0.03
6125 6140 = -0.09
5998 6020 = 0.02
